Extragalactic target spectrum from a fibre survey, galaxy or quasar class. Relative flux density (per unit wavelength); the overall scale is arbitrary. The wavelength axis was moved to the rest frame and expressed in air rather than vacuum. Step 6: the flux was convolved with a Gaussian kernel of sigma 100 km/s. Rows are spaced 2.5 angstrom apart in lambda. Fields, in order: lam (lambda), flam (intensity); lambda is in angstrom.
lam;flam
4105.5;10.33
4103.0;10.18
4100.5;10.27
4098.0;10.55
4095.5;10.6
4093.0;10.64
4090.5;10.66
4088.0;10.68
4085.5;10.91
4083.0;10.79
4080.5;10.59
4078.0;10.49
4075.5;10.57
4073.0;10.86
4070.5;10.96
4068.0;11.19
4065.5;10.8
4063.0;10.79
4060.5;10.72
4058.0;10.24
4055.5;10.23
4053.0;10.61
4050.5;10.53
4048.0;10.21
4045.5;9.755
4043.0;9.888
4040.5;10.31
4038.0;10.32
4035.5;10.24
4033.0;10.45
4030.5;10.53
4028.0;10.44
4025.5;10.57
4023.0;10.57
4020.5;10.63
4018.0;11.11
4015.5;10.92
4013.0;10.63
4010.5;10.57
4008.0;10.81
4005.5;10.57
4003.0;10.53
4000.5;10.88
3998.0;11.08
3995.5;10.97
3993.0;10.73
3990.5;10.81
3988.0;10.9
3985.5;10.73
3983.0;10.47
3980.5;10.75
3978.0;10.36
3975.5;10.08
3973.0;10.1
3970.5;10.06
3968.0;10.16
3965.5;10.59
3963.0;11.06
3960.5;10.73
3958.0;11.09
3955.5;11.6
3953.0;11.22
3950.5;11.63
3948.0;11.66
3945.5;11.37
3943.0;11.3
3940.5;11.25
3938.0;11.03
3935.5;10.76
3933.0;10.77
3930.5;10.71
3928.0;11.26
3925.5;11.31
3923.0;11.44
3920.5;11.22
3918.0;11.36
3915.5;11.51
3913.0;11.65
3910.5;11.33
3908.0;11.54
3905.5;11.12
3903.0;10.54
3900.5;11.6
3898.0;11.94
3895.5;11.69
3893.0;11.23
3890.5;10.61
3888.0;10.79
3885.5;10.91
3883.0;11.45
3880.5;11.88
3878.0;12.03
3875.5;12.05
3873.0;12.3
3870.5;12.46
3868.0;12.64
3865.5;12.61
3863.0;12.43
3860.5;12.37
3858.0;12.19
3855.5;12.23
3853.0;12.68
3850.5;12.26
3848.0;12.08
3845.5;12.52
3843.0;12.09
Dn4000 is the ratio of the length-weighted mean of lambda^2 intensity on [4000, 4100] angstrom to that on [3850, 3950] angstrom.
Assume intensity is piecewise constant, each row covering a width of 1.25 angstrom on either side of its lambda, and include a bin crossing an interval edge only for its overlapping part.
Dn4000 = 0.99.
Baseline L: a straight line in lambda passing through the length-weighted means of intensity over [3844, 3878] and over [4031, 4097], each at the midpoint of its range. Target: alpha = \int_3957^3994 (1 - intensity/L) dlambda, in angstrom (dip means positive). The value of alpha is 2.48 angstrom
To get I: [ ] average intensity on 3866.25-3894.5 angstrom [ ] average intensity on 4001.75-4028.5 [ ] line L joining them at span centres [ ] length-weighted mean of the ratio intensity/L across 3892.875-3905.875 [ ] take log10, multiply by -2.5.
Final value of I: 0.02 mag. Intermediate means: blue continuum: 11.7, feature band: 11.4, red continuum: 10.7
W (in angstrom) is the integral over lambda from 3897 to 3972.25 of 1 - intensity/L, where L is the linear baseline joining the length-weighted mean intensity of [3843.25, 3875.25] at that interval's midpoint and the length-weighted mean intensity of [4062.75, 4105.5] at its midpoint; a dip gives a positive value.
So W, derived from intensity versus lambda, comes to 4.2 angstrom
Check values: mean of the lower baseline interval 12.4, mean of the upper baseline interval 10.7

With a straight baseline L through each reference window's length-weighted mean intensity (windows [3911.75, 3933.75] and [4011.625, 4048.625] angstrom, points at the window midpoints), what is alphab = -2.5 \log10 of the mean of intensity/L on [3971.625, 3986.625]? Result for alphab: 0.04 mag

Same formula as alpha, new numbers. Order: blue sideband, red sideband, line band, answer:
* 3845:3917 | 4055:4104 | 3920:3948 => 0.8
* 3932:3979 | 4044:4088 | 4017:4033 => 0.1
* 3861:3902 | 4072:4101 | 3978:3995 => 0.7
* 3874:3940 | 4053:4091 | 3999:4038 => 1.0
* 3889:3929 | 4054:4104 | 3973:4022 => 1.2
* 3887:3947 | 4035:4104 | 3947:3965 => -0.3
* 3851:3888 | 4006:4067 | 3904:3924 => 0.5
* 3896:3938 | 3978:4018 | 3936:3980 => 0.4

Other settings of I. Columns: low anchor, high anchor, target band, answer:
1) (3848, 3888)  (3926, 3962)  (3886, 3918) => 0.04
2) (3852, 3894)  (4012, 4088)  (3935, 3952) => 0.01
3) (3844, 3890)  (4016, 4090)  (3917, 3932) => 0.04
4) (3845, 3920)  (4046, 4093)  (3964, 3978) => 0.10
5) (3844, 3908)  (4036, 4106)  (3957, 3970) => 0.06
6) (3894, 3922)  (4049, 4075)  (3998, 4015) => 0.02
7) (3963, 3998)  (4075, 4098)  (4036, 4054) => 0.04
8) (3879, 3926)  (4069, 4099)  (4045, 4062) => 0.05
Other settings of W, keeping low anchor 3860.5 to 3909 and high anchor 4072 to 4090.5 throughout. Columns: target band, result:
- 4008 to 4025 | 0.4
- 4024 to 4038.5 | 0.7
